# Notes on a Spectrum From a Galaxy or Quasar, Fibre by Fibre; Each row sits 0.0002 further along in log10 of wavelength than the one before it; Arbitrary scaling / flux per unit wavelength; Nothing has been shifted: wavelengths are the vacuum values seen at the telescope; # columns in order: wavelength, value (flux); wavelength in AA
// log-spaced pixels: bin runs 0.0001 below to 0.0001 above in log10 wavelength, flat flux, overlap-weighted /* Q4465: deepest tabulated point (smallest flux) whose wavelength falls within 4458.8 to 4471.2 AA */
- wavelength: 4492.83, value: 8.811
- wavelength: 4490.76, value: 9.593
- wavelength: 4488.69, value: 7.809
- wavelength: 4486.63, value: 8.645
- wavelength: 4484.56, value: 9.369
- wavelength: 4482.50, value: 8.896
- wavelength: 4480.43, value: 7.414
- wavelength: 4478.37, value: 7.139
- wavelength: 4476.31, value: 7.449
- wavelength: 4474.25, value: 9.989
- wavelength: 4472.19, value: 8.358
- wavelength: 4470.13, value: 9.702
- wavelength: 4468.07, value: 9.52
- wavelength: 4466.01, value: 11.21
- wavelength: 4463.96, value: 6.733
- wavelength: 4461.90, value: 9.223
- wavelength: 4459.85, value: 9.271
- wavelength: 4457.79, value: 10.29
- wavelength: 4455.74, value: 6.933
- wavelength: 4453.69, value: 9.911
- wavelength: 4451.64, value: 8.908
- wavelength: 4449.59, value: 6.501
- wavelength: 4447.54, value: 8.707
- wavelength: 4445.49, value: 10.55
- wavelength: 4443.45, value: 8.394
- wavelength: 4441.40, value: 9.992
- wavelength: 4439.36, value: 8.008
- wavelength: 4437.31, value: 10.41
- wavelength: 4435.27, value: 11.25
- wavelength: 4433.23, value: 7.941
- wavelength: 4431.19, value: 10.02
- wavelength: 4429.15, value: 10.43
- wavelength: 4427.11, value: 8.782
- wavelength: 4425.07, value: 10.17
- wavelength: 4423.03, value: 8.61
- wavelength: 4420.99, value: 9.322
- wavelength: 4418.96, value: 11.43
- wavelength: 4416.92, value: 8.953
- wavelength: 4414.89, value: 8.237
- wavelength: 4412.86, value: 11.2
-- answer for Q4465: 6.733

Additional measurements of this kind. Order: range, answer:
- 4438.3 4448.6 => 8.008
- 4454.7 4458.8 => 6.933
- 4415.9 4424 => 8.61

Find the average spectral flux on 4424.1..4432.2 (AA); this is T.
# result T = 9.85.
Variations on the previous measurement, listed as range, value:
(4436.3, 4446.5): 9.47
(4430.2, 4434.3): 9.01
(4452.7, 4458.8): 9.04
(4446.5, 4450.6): 7.61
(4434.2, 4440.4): 9.88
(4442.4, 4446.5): 9.48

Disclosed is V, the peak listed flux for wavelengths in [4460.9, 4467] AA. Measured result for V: 11.21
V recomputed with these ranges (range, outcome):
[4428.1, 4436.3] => 11.25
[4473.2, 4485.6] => 9.989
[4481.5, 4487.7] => 9.369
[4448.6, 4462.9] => 10.29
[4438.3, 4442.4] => 9.992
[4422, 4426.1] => 10.17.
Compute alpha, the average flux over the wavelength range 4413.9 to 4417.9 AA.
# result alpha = 8.6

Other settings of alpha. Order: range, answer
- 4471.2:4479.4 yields 8.24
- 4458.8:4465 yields 8.42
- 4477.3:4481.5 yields 7.29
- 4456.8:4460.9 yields 9.77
